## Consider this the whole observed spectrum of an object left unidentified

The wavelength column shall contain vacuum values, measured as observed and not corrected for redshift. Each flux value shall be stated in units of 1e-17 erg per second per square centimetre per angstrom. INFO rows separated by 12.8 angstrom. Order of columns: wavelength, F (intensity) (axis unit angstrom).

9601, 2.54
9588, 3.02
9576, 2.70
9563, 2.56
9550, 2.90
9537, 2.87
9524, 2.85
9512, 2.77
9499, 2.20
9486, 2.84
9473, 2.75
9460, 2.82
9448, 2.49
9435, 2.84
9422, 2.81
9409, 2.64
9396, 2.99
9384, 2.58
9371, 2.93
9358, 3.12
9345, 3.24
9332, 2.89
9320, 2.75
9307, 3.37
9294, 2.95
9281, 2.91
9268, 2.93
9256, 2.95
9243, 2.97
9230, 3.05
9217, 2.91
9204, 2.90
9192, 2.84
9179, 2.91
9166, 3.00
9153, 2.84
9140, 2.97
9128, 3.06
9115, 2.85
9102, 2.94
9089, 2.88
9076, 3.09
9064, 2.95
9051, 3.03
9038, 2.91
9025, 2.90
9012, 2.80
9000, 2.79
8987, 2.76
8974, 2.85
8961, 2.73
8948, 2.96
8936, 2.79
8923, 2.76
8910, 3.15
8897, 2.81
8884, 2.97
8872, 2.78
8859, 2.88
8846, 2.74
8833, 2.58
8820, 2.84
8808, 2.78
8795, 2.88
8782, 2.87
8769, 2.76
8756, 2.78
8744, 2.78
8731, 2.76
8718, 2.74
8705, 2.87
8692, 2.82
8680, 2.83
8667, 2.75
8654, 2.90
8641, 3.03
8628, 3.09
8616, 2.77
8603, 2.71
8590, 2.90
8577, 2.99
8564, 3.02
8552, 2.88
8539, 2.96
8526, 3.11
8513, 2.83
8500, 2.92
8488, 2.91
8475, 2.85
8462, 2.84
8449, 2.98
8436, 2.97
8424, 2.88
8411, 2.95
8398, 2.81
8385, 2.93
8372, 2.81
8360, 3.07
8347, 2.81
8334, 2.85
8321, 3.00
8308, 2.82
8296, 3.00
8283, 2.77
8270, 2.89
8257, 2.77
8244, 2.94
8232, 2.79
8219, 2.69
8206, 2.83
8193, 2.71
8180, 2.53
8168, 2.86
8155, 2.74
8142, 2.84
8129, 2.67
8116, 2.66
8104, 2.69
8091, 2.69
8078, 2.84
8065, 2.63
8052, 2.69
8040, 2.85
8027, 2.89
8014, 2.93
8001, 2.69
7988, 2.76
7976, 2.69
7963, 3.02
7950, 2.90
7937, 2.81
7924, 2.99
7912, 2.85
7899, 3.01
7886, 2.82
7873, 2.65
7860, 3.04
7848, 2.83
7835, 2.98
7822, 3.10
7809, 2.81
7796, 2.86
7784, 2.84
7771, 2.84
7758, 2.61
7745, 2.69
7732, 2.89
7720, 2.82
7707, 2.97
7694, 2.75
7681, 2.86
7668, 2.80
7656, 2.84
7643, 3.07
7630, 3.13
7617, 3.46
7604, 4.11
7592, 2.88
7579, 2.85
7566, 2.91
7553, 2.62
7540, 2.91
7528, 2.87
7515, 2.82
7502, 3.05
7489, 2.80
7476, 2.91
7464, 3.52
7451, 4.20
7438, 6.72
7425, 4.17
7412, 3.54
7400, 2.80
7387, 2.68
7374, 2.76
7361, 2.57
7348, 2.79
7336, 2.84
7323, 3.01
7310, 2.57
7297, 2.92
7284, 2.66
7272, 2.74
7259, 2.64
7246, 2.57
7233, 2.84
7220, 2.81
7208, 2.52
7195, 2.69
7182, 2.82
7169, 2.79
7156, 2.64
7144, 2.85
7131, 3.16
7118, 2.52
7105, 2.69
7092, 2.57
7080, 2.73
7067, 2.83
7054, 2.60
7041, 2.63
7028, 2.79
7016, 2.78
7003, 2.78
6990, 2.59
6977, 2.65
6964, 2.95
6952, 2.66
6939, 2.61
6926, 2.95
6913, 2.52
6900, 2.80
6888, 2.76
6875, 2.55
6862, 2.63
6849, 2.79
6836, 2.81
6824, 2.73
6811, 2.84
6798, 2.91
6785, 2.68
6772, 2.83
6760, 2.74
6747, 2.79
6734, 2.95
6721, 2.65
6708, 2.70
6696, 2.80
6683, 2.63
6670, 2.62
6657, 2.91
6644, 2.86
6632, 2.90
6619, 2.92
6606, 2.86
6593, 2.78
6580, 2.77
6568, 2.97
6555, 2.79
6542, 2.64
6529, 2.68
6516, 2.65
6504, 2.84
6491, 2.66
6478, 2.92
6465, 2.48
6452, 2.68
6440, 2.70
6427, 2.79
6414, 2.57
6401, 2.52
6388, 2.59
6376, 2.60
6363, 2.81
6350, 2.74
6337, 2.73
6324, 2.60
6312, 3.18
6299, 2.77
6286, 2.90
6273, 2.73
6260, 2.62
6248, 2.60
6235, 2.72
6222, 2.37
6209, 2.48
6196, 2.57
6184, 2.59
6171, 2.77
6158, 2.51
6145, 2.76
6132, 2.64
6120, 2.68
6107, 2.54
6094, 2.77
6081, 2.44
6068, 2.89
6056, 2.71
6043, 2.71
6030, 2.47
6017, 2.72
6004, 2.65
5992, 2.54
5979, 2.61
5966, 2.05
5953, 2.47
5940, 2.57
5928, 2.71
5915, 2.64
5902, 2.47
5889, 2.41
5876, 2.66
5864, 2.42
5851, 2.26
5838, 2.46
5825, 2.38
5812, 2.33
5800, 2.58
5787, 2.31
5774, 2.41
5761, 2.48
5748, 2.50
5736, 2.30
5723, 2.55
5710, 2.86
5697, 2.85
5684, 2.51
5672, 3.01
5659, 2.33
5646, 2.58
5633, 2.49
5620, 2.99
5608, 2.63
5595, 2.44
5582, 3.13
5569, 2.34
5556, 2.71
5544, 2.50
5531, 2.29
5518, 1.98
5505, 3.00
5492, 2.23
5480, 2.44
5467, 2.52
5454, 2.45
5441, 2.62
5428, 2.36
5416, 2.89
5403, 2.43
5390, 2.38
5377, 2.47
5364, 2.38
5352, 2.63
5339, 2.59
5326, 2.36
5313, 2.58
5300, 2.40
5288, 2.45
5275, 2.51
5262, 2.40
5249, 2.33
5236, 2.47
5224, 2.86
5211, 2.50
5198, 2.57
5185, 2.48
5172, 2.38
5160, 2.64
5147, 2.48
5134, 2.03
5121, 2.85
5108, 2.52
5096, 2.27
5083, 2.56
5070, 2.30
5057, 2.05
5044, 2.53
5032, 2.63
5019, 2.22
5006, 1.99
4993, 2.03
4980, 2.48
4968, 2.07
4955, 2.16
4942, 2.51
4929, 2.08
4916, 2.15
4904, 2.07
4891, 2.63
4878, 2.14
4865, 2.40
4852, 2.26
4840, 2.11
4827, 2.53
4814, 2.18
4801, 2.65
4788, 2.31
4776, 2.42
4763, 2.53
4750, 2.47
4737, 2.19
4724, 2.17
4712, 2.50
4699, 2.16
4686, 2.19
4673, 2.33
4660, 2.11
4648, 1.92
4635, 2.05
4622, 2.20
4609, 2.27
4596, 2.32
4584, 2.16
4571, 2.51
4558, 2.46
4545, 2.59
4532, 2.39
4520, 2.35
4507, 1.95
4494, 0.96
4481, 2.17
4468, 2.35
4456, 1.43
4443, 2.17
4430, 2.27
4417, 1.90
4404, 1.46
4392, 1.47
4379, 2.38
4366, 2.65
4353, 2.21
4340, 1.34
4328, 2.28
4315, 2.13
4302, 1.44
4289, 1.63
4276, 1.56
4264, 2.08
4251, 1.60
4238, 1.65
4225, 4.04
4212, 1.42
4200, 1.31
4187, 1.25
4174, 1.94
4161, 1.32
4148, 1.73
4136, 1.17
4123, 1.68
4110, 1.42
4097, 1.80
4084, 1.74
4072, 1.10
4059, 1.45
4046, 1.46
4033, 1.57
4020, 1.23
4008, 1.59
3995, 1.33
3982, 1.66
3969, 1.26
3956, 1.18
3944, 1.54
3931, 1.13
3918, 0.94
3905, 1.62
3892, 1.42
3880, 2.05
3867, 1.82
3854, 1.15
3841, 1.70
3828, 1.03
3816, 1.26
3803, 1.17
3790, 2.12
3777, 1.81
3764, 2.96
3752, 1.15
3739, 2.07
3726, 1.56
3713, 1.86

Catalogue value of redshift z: 0.13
